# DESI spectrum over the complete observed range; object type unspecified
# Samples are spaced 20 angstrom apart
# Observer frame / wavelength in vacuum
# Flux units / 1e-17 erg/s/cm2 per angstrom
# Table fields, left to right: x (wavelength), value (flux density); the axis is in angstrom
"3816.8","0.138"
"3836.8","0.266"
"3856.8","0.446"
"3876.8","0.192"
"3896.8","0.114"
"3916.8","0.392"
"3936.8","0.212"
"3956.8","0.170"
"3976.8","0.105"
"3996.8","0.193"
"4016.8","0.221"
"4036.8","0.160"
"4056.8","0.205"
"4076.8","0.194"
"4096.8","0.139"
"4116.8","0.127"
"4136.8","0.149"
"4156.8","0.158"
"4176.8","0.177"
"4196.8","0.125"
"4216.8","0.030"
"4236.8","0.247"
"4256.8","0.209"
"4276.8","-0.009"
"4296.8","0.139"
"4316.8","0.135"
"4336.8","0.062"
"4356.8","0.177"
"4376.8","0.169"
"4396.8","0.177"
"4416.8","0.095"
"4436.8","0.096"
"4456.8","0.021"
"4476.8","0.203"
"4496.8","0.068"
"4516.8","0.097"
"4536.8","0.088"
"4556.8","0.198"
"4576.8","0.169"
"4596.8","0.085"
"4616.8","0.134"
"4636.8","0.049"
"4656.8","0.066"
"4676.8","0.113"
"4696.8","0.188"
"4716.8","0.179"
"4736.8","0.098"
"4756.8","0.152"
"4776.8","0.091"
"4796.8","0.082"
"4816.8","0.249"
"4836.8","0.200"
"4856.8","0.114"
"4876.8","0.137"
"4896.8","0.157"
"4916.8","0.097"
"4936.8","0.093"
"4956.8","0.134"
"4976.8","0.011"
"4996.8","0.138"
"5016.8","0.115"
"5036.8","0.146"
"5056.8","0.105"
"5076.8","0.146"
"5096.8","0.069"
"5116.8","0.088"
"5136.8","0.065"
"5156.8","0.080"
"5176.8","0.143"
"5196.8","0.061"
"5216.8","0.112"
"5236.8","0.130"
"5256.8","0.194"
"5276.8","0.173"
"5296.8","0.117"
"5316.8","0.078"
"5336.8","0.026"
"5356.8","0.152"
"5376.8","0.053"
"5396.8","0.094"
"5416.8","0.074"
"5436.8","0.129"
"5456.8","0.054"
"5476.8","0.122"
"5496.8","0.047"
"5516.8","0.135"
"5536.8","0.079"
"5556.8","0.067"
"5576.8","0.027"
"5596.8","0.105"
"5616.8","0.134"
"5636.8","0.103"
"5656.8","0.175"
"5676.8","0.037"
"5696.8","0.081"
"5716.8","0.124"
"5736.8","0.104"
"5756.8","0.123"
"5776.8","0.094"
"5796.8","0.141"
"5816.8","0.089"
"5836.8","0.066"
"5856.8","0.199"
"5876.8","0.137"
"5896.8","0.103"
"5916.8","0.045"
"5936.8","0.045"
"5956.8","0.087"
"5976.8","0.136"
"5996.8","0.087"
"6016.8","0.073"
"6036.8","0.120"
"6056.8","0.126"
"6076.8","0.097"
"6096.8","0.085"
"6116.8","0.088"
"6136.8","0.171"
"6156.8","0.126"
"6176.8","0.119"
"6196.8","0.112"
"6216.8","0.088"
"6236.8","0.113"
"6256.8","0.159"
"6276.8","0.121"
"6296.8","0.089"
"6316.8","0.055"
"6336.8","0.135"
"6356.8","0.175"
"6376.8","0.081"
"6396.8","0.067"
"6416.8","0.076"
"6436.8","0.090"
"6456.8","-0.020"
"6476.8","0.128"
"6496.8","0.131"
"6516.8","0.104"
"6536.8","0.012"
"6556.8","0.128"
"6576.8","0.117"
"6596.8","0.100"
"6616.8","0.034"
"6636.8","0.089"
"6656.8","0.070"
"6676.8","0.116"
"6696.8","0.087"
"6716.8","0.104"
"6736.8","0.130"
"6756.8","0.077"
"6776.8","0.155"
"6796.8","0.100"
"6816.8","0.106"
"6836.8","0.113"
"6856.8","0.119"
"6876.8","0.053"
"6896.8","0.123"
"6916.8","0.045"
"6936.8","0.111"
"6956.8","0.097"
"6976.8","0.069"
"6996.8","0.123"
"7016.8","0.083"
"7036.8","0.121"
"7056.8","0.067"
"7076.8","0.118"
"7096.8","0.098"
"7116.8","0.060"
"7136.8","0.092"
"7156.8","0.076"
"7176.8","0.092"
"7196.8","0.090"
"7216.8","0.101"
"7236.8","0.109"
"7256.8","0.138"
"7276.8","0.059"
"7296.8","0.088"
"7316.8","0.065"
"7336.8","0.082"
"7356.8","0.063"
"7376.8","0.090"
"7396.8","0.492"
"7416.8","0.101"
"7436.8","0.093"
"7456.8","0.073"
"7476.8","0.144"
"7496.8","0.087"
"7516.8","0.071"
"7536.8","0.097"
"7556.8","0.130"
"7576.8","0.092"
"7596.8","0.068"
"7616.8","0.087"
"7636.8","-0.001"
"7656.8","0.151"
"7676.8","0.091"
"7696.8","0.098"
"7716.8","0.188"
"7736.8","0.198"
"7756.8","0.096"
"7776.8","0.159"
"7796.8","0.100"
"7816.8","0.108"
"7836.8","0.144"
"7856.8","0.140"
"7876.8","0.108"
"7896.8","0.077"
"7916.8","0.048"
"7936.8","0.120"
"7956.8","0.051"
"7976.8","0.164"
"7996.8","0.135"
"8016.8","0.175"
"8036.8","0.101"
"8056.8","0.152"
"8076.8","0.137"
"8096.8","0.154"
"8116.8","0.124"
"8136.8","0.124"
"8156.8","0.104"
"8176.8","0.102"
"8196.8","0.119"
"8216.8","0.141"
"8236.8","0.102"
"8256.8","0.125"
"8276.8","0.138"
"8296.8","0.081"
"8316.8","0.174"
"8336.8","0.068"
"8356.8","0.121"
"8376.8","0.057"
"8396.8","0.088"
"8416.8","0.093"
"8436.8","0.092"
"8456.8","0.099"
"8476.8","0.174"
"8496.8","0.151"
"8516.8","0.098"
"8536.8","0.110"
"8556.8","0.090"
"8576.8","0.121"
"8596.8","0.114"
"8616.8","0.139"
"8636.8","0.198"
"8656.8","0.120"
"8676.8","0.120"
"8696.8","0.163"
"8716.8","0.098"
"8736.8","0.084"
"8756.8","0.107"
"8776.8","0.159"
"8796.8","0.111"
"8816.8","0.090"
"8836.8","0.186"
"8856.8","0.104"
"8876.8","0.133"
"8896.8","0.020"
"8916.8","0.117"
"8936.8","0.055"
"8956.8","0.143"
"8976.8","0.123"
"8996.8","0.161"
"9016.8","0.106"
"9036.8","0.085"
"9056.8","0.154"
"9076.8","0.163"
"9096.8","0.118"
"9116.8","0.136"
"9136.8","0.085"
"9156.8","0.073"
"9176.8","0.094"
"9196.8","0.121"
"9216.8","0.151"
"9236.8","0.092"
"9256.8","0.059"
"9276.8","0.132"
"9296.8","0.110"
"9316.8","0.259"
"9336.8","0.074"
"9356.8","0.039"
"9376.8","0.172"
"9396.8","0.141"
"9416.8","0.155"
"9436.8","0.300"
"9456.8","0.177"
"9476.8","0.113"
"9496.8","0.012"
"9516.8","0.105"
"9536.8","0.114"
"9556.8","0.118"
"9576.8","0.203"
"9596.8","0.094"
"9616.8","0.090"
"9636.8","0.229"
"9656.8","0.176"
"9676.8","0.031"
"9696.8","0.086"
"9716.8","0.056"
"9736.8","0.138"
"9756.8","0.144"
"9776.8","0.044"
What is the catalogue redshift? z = 0.98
